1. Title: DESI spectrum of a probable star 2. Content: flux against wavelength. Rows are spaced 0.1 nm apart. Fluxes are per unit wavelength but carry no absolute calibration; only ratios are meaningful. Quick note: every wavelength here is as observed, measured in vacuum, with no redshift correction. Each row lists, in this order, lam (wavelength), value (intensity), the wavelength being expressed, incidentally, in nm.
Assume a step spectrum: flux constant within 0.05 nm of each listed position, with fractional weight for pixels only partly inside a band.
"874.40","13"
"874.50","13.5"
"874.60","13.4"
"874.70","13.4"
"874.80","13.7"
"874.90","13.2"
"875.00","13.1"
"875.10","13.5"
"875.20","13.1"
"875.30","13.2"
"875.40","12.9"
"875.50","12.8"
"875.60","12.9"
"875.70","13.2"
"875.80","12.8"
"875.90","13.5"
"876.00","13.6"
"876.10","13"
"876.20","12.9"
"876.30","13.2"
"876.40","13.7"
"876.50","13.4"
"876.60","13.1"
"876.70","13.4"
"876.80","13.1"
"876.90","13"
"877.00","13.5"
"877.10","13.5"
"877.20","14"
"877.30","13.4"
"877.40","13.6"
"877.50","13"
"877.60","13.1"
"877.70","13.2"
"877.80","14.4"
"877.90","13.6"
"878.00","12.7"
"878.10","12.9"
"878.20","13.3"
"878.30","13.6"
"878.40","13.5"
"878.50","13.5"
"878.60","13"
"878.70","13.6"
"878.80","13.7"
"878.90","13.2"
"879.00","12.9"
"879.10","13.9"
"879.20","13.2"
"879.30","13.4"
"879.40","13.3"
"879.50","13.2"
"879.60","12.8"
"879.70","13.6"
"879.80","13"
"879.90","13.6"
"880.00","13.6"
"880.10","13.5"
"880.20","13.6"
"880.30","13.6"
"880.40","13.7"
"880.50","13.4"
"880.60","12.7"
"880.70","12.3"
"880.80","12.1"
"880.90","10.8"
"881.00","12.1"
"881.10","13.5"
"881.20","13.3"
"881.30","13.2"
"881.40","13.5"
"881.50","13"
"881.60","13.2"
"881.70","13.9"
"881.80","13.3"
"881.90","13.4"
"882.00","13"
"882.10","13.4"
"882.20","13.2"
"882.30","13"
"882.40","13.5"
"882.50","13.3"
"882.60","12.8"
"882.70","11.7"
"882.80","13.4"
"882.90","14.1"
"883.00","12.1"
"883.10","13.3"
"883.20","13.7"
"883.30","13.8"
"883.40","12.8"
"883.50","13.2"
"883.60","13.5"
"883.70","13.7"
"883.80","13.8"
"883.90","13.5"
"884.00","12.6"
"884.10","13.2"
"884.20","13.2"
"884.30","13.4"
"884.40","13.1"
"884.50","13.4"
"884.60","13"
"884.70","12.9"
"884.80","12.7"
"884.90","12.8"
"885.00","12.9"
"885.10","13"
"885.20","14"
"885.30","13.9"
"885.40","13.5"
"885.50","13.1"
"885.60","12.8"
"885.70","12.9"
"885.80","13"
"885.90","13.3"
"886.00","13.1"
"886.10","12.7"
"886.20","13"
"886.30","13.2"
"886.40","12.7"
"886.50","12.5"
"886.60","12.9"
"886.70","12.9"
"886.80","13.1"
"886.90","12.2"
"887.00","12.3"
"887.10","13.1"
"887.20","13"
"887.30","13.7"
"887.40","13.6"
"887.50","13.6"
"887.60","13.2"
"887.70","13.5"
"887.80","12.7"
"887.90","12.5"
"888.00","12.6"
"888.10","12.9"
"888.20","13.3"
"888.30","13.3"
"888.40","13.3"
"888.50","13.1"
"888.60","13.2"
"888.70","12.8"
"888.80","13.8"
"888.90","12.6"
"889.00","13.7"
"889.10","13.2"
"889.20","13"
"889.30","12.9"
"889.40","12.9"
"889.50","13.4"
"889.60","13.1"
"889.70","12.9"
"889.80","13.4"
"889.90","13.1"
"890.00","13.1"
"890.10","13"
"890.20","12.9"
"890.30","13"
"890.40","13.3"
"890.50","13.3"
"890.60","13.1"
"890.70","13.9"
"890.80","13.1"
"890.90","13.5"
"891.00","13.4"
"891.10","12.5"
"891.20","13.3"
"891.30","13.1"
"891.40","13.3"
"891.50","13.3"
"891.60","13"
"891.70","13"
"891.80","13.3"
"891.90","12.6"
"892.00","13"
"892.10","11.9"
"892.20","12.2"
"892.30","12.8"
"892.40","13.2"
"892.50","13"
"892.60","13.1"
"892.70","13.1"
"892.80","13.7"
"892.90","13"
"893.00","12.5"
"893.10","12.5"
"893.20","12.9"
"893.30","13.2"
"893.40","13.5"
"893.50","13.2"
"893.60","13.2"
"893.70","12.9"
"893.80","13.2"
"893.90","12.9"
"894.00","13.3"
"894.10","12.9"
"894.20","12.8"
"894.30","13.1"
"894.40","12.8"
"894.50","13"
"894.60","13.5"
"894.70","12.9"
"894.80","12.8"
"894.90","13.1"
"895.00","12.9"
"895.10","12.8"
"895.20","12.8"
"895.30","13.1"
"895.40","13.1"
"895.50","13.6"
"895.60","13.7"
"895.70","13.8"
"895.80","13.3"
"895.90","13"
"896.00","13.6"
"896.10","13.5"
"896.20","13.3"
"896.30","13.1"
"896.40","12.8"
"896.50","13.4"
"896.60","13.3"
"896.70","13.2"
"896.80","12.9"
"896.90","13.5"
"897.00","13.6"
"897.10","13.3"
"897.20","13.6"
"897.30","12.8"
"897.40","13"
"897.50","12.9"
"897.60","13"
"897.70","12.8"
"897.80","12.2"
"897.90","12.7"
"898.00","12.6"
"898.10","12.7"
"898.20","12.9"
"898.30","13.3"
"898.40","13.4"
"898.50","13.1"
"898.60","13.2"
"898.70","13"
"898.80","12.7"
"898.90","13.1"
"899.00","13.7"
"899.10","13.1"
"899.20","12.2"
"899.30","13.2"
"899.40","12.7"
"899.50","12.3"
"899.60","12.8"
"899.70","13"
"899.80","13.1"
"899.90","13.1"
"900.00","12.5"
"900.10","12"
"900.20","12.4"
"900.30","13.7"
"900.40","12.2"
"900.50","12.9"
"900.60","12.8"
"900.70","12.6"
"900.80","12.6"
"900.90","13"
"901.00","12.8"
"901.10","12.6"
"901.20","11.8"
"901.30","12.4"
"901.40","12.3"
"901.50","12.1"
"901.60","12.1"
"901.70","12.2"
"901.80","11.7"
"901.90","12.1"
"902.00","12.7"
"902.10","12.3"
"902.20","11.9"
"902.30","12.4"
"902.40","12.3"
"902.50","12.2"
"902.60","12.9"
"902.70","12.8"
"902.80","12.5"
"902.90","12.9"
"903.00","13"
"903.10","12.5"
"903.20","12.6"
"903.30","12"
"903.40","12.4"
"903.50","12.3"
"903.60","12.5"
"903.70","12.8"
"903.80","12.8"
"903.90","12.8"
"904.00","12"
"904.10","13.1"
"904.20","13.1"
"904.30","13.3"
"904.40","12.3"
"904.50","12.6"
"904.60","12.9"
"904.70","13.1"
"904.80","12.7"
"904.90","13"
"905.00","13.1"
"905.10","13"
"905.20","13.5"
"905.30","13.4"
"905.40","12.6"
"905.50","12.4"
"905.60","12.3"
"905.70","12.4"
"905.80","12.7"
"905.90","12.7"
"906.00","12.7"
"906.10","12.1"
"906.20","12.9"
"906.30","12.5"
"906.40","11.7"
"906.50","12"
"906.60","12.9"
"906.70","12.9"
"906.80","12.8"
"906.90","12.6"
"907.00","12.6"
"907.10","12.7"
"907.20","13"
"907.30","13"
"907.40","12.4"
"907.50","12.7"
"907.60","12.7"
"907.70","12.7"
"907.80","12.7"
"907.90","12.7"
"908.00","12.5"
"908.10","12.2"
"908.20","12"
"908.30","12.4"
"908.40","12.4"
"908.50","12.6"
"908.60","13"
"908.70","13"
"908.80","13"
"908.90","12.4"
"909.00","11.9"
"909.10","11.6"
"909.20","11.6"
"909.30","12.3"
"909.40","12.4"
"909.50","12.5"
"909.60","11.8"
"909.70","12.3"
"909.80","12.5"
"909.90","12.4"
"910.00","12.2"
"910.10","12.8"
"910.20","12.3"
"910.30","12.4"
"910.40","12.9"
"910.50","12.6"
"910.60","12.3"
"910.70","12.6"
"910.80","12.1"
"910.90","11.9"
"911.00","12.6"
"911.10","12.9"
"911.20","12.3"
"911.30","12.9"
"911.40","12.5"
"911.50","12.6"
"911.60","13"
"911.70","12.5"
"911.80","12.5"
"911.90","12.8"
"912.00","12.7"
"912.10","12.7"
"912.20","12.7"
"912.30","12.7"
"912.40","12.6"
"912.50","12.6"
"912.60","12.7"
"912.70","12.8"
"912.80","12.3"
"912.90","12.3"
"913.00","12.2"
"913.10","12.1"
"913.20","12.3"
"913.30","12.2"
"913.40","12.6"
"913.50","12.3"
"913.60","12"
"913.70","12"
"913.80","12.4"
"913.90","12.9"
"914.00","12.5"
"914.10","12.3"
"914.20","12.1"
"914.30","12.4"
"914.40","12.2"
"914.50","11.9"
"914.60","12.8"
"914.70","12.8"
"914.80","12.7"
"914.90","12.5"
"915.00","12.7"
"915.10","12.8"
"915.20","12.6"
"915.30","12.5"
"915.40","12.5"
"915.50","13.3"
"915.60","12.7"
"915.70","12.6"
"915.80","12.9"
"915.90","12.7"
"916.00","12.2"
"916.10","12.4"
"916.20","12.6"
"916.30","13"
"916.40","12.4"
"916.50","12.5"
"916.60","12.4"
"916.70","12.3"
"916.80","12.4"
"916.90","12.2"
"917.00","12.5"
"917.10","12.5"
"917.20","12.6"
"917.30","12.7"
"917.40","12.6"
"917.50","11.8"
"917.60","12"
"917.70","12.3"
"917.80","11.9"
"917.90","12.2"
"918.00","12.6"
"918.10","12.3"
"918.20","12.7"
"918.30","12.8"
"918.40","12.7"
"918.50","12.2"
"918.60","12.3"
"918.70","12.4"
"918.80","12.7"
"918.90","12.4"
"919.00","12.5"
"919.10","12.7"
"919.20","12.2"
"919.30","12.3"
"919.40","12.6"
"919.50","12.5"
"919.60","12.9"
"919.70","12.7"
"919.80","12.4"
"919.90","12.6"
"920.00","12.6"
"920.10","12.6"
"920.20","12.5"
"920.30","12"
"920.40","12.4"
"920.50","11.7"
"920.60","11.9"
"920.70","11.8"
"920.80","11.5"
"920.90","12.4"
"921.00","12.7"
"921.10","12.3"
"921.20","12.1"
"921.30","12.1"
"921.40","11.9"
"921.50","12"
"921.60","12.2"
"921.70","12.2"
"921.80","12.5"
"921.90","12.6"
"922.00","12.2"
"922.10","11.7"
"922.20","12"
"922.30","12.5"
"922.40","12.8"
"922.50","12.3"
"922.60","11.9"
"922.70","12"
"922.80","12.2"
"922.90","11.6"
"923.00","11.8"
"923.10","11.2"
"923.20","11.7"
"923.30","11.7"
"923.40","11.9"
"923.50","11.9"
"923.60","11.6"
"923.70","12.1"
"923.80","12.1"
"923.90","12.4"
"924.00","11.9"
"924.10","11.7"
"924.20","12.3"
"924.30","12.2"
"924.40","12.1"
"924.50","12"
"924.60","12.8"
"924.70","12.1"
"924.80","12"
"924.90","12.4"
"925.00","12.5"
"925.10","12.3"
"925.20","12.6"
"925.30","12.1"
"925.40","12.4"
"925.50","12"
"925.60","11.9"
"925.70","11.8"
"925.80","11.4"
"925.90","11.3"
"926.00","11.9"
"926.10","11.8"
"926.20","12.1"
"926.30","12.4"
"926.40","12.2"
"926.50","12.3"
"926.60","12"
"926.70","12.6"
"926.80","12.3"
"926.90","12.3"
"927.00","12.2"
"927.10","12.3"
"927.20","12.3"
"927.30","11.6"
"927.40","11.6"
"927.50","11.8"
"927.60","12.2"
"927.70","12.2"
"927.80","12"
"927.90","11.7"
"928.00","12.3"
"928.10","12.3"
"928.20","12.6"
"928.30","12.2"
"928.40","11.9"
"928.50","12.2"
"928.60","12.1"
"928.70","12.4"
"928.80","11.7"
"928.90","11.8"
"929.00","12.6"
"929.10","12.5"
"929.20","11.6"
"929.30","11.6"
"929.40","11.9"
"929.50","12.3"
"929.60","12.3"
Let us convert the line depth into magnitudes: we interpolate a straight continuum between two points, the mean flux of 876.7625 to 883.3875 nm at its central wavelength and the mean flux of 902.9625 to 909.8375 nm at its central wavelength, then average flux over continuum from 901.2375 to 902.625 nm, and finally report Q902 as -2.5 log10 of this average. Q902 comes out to 0.04 mag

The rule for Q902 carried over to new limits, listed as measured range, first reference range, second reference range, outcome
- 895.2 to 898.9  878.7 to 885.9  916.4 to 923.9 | -0.026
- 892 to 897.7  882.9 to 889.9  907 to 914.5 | -0.016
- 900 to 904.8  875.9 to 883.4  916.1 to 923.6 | 0.013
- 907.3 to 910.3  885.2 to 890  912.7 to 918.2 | 0.015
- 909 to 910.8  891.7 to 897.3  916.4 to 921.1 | 0.029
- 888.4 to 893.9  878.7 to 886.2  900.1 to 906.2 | -0.012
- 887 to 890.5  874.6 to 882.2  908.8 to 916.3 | -0.010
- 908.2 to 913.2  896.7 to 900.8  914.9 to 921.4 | 0.013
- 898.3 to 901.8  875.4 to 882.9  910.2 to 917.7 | 0.006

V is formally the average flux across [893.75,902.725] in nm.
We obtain 12.9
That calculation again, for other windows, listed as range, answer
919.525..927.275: 12.1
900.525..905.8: 12.6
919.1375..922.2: 12.3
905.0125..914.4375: 12.5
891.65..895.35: 13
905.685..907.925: 12.6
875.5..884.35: 13.2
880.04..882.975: 13.1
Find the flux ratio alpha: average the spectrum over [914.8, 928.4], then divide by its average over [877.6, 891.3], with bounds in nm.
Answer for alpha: 0.9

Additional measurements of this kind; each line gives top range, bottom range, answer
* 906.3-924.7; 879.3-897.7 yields 0.94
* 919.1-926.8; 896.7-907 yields 0.96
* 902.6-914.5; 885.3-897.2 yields 0.96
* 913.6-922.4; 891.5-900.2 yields 0.95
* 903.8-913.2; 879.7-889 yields 0.96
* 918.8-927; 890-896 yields 0.93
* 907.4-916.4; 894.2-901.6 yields 0.96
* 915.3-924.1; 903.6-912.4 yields 0.98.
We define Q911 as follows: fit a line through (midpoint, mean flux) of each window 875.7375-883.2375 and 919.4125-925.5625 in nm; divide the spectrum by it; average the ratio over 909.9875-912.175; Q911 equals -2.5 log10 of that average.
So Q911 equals -0.01 mag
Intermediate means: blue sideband 13.2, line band 12.6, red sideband 12.2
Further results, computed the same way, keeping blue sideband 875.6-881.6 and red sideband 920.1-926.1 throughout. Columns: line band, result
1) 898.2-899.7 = -0.02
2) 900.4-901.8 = 0.02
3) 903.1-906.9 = -0.01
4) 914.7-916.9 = -0.03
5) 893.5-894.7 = -0.02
